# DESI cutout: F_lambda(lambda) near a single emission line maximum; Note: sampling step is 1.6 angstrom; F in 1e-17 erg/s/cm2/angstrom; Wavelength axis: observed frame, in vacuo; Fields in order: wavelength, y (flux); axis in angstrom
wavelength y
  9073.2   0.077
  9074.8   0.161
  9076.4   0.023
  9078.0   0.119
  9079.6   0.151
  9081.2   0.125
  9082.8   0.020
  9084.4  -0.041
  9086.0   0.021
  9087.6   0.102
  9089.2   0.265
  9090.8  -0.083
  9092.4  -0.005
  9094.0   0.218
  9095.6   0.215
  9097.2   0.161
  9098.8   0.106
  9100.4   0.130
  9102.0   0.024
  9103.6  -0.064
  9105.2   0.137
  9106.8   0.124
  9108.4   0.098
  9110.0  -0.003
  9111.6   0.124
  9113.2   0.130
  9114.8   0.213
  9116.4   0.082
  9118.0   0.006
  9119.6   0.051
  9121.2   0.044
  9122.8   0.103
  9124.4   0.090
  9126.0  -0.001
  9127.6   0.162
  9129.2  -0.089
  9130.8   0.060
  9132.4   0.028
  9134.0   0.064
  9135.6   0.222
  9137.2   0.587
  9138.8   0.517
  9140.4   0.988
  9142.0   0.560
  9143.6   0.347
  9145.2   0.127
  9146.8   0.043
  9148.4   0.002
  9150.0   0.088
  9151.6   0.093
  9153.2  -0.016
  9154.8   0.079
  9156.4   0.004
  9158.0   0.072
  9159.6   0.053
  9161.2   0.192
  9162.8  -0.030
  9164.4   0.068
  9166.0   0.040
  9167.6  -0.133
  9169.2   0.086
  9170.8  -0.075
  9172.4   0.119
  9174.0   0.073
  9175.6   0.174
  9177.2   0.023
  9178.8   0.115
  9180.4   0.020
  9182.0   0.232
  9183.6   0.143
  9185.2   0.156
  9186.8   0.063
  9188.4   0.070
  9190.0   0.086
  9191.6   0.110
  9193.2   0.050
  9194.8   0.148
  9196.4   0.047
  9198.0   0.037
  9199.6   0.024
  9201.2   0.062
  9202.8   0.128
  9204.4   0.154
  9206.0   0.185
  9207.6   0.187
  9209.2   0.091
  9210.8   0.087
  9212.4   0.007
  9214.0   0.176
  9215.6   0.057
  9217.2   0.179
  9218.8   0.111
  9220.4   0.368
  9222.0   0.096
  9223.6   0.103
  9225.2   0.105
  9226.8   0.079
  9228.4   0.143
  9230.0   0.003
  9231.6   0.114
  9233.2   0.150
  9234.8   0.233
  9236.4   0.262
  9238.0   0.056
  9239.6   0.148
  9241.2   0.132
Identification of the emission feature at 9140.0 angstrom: H-beta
